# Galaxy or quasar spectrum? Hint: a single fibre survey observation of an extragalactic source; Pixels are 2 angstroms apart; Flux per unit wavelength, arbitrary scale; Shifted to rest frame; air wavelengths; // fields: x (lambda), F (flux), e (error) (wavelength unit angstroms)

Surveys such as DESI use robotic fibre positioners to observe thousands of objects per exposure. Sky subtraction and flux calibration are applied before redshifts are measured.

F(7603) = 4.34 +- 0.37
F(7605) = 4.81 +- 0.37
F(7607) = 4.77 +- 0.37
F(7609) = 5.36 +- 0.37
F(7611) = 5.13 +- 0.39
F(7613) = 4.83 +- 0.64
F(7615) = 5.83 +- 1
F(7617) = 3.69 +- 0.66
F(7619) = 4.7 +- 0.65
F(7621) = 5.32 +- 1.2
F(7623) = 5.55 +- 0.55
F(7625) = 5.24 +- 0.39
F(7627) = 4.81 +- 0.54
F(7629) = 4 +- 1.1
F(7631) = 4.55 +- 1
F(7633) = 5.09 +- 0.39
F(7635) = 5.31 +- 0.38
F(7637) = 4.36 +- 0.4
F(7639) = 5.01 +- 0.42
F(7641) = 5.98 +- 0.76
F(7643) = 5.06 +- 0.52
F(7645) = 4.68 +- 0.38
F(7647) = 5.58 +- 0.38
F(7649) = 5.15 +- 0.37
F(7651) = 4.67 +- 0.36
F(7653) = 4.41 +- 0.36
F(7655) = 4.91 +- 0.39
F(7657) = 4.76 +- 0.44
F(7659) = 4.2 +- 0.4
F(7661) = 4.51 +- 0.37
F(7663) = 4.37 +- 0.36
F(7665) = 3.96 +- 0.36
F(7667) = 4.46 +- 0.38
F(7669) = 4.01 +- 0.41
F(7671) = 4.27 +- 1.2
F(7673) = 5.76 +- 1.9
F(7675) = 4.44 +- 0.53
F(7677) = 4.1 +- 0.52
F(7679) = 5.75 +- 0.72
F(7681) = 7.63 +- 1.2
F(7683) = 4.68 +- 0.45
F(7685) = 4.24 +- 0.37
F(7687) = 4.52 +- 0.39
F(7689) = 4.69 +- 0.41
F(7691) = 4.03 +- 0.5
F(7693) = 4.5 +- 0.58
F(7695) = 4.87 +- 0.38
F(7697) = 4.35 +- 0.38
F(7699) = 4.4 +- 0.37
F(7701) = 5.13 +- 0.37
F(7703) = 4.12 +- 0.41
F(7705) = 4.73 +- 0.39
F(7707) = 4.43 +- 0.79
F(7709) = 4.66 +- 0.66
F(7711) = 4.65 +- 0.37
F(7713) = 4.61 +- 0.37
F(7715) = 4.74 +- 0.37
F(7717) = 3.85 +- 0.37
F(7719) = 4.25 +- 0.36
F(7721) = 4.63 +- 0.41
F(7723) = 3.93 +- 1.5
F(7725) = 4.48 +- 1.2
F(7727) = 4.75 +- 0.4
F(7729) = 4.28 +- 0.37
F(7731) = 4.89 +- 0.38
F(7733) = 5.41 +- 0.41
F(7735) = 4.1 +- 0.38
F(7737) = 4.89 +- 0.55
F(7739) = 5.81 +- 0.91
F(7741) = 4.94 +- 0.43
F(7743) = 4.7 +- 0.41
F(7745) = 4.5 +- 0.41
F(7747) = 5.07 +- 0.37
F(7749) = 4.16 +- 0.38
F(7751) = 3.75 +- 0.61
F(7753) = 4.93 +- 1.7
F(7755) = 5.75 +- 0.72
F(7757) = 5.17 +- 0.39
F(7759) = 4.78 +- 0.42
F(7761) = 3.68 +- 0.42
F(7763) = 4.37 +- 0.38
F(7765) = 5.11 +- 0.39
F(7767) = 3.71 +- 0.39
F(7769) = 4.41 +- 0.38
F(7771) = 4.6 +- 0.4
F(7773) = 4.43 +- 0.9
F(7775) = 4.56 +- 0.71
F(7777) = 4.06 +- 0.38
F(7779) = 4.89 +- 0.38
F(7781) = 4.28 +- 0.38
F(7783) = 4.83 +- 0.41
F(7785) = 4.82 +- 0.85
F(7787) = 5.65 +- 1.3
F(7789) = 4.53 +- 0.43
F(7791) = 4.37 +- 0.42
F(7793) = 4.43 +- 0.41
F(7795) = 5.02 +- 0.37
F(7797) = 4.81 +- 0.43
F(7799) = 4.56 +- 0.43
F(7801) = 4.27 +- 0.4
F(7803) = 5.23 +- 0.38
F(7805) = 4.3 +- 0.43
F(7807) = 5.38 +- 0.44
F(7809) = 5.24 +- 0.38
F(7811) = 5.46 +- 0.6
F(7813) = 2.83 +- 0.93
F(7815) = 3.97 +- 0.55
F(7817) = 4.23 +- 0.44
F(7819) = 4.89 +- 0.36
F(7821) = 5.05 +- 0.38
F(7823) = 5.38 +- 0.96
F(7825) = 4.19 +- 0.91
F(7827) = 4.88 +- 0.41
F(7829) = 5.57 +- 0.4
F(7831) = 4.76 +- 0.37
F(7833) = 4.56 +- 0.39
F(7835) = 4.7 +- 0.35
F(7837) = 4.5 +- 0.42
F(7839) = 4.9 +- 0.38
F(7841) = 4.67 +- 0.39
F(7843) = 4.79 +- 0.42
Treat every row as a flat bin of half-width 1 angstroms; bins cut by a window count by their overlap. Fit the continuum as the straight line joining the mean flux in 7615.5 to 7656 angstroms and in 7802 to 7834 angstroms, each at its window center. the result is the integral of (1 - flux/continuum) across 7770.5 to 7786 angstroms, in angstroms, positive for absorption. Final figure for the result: 0.7 angstroms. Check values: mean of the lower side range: 4.91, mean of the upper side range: 4.75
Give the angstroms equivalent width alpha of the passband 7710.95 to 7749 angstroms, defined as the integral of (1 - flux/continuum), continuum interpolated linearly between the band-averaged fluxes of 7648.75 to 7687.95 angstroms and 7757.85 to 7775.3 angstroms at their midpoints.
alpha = -1.0 angstroms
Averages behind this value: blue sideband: 4.73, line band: 4.64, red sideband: 4.41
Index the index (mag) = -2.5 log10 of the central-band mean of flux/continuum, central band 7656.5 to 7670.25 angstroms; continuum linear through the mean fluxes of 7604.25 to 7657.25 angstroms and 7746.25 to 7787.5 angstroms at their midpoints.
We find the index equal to 0.13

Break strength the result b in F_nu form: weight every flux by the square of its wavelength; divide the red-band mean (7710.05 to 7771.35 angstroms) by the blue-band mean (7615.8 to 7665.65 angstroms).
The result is 1.0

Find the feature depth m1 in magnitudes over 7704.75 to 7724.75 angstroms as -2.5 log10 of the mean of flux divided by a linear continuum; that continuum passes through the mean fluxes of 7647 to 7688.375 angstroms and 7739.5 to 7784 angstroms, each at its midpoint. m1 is 0.06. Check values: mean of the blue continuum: 4.76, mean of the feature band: 4.44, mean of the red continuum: 4.59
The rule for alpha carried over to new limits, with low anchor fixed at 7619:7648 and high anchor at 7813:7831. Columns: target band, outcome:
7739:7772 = 1.1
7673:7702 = 0.5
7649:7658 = 0.4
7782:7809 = -0.5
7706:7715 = 0.5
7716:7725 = 1.2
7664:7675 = 1.0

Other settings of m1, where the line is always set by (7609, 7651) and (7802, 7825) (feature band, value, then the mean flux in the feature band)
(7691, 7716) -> 0.07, 4.58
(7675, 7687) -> -0.05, 5.15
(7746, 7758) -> 0.00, 4.8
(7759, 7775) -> 0.10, 4.37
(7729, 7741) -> -0.03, 4.95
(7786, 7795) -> -0.01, 4.78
